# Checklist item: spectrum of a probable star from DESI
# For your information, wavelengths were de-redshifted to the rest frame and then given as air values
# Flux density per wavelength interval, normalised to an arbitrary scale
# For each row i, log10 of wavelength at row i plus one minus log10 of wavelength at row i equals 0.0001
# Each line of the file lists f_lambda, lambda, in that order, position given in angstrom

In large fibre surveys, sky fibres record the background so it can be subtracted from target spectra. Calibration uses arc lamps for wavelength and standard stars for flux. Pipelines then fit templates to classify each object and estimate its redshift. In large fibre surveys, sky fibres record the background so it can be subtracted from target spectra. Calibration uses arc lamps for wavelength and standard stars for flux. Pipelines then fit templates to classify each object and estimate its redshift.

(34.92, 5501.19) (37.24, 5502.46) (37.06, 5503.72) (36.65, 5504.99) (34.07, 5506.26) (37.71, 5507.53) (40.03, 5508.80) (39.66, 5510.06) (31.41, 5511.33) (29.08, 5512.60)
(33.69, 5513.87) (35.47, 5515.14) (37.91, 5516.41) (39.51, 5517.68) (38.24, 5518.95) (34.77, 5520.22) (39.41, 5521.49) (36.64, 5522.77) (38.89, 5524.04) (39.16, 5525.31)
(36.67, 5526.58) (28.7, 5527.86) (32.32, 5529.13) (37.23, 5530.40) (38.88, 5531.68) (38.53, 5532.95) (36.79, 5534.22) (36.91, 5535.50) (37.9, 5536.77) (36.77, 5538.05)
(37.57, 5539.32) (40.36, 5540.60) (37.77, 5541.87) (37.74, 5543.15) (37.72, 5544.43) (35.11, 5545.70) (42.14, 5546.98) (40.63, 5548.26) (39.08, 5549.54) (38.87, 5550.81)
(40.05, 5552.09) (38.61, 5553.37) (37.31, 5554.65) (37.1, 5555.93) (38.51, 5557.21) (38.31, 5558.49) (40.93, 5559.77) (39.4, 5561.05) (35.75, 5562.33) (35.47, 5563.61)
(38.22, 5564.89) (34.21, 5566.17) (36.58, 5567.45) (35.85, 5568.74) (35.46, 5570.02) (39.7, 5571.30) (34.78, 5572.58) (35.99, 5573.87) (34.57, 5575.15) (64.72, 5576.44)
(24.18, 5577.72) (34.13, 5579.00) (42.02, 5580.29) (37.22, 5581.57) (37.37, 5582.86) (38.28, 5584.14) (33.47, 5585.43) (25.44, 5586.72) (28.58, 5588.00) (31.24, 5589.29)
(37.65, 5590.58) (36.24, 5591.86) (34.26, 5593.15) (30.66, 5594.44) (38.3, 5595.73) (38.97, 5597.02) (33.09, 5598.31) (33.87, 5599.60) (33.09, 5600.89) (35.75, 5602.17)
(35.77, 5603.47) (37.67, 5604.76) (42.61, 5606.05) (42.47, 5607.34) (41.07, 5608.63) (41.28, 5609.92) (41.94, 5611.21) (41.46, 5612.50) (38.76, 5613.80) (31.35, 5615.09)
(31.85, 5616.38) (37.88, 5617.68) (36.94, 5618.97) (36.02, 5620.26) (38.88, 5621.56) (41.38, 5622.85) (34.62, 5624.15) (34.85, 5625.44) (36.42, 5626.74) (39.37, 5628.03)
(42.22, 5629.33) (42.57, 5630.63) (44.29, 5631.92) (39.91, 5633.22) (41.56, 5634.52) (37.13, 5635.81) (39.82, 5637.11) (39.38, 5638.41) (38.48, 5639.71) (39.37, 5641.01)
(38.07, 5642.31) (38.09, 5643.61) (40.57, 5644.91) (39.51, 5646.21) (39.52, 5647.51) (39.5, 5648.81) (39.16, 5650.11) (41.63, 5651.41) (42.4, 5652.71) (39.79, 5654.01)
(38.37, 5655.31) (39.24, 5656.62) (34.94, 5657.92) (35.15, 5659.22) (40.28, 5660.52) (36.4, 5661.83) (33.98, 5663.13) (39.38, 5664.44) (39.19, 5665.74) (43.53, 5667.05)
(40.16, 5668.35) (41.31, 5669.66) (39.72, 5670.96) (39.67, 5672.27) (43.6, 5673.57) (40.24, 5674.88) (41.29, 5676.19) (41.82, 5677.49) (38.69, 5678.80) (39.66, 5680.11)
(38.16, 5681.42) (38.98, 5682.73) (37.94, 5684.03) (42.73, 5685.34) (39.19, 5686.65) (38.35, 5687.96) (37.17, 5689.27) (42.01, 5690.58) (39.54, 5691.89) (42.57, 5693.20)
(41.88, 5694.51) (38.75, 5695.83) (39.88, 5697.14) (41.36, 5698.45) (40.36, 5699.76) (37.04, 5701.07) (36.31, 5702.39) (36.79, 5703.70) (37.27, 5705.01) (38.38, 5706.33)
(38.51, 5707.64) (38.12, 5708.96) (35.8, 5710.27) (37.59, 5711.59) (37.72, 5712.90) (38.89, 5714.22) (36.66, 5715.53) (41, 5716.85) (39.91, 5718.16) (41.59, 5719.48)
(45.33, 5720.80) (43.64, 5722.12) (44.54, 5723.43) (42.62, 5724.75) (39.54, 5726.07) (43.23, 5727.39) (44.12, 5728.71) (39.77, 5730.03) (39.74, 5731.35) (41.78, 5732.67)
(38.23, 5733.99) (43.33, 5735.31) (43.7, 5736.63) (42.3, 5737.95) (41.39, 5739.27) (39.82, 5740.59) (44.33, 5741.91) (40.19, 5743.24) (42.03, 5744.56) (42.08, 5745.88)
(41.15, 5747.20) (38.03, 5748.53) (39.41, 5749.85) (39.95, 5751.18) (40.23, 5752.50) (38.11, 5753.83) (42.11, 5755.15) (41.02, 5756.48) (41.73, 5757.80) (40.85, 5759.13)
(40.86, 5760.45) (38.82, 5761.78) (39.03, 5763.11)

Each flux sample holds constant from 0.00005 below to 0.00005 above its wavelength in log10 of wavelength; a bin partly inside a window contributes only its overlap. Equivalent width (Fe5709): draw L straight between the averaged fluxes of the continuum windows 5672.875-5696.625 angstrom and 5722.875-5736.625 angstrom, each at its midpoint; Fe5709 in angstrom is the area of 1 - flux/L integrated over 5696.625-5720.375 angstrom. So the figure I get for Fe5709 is 1.40 angstrom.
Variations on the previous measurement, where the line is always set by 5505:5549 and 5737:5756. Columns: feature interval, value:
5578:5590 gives 1.3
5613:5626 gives 0.8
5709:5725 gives 0.0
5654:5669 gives 0.4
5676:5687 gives 0.0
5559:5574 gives 0.3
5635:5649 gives 0.0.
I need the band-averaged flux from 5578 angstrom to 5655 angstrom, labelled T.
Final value 37.7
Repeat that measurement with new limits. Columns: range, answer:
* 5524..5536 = 36.3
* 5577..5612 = 35.9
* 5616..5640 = 38.7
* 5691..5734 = 40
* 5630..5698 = 39.7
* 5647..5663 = 38.7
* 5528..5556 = 37.8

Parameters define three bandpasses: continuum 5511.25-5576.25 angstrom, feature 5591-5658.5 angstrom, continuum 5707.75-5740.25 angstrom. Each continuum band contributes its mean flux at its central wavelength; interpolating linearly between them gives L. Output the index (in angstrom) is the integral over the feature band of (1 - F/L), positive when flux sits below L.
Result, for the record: 1.0 angstrom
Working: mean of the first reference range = 37.3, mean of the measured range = 38.3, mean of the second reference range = 40.8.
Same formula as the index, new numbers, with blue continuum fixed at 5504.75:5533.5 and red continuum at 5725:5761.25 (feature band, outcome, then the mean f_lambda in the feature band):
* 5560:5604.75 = 2.0 angstrom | 36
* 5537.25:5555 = -0.8 angstrom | 38.6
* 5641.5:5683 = -0.1 angstrom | 39.4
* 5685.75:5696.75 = 0.0 angstrom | 40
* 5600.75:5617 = 0.0 angstrom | 38.3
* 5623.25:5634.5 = -0.2 angstrom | 39.4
